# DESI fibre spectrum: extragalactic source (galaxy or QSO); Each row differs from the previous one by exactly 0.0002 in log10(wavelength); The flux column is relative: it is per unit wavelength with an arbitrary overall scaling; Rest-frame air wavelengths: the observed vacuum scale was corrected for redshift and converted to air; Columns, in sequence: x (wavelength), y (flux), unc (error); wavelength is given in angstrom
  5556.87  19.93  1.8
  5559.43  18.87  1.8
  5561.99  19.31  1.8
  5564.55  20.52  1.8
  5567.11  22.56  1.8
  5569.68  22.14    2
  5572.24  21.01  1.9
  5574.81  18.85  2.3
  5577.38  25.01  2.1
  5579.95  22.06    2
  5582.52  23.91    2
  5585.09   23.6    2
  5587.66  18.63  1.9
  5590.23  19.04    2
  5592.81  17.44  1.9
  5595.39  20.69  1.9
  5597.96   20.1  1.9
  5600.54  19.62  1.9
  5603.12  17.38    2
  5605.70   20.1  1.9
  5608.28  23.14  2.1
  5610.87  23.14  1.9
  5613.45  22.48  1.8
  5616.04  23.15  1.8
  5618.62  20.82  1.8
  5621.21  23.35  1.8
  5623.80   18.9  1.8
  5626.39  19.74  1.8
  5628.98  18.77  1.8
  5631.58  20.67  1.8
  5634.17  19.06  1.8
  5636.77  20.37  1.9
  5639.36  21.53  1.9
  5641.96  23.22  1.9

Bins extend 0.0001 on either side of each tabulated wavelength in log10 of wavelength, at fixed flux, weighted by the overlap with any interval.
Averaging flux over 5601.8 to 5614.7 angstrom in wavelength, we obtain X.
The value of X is 21.2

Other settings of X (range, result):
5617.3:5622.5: 22.1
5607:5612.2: 23.1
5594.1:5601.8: 20.1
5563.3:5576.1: 21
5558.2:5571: 20.7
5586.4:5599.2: 19.2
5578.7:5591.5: 21.5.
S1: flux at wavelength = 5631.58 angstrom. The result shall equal 20.67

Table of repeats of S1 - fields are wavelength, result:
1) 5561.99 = 19.31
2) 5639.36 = 21.53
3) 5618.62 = 20.82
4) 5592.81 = 17.44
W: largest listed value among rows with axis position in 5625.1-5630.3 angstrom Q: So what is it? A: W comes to 19.74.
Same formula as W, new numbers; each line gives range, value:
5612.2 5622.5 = 23.35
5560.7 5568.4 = 22.56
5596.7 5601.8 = 20.1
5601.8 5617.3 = 23.15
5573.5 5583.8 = 25.01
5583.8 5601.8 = 23.6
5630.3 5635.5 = 20.67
